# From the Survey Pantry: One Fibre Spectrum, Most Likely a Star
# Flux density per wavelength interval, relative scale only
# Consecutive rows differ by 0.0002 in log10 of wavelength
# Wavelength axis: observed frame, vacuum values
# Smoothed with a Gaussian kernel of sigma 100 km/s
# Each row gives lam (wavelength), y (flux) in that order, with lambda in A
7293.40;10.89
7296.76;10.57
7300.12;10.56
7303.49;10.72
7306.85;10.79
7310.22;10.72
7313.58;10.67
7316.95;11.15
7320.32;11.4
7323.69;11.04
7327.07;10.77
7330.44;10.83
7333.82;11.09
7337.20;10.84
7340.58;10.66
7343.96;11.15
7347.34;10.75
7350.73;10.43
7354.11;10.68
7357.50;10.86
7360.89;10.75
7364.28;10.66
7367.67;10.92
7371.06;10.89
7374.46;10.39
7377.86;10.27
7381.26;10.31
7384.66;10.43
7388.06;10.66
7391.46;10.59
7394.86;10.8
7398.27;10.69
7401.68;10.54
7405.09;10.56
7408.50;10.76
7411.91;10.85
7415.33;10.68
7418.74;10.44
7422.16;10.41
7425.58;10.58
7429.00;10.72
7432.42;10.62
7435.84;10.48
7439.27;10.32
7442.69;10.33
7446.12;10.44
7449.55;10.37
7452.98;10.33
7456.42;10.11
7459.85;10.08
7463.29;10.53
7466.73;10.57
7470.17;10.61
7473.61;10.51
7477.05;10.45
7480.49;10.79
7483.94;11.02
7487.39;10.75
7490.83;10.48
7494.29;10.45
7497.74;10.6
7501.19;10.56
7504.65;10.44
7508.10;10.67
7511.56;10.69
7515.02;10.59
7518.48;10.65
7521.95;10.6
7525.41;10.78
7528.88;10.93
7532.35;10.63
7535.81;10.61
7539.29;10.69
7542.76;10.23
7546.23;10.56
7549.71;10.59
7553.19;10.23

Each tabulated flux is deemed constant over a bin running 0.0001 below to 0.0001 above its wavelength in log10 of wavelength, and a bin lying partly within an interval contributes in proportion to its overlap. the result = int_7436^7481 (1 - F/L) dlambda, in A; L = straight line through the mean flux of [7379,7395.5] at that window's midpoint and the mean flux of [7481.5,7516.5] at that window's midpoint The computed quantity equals 0.8 A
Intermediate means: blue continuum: 10.5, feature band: 10.4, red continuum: 10.6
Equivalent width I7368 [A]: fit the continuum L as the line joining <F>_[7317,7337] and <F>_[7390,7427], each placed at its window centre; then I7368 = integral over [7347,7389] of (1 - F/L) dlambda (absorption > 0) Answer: 0.8 A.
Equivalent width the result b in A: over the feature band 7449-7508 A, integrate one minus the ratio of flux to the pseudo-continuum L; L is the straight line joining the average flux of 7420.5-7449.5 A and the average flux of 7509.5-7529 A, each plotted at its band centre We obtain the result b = 0.4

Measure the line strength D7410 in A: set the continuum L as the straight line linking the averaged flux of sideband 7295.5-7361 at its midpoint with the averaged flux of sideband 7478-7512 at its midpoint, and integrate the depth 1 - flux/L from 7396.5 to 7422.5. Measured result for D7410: 0.26 A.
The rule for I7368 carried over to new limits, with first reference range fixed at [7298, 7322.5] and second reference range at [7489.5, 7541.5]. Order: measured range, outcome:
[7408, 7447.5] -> 0.65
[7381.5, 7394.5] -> 0.26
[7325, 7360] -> 0.04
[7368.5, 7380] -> 0.26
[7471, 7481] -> 0.10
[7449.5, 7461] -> 0.52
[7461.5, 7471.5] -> 0.11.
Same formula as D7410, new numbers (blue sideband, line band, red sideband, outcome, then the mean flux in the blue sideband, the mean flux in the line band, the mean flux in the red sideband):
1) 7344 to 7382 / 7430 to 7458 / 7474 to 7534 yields 0.7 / 10.7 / 10.4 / 10.6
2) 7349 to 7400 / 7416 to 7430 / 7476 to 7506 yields 0.1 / 10.6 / 10.5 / 10.6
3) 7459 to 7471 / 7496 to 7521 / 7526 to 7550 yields -0.1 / 10.5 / 10.6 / 10.6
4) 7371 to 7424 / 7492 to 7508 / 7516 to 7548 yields 0.1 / 10.6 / 10.5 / 10.6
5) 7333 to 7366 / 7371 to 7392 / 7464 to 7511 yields 0.5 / 10.8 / 10.5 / 10.6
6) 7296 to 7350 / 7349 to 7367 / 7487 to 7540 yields 0.2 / 10.9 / 10.7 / 10.6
